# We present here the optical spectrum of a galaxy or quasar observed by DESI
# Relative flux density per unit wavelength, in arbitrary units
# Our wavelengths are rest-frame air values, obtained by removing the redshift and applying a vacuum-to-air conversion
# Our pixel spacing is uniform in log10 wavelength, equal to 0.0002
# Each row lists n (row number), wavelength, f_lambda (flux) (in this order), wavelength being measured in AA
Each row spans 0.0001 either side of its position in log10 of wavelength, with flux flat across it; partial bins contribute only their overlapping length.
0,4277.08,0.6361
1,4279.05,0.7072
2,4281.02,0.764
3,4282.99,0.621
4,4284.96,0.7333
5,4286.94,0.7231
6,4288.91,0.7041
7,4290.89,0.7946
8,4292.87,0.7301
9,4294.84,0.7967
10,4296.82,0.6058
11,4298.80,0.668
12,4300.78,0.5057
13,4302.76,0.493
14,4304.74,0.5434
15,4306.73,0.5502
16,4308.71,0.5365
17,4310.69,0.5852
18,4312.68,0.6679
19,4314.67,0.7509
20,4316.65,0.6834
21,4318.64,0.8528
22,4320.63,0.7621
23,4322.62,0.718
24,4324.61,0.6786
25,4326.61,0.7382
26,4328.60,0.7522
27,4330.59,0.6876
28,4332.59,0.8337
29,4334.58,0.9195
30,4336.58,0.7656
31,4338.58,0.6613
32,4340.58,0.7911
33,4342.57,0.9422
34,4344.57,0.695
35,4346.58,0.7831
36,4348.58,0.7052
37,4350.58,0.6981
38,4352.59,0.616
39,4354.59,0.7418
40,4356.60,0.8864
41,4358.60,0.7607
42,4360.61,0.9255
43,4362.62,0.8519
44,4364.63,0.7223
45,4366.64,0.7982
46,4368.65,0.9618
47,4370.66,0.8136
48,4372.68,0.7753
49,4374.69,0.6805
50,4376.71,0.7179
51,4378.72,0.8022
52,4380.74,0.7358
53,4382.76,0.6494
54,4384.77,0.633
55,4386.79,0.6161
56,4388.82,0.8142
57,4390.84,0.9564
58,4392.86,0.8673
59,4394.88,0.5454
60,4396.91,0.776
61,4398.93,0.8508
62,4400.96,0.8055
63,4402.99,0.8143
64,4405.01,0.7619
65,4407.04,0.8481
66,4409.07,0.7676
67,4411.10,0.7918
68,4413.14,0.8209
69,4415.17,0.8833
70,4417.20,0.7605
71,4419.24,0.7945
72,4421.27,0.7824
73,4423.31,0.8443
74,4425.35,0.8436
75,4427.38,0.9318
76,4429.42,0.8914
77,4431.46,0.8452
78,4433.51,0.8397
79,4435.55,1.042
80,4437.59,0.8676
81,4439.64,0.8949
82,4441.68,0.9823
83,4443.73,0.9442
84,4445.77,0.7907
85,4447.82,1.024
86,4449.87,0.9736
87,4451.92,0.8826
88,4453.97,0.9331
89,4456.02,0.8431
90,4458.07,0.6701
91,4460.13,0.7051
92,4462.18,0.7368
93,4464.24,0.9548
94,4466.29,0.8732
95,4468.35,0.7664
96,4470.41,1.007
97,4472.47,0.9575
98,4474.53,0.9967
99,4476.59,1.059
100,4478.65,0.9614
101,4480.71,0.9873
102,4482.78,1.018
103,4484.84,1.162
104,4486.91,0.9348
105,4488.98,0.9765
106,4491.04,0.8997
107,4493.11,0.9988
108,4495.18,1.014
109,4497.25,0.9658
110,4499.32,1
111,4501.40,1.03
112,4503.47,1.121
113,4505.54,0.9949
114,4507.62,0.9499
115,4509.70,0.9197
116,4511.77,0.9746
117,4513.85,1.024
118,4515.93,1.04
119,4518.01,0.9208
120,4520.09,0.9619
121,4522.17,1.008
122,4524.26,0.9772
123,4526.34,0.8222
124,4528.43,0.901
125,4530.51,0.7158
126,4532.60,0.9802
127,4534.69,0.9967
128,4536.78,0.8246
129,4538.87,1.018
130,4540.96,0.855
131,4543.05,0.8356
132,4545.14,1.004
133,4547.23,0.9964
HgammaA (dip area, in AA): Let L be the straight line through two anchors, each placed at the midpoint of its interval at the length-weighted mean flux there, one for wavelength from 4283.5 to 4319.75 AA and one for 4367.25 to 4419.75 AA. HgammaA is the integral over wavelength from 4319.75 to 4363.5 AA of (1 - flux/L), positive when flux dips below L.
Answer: -3.4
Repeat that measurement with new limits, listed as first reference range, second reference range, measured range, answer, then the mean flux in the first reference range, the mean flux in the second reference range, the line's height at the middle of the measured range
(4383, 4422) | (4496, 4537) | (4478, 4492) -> -1.28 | 0.781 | 0.959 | 0.91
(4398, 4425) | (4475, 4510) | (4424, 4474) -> 0.71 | 0.81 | 1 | 0.899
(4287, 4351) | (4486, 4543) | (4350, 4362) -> -0.36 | 0.707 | 0.954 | 0.754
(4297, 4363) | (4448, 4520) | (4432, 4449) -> -0.71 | 0.717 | 0.95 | 0.884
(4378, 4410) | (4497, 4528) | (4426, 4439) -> -1.03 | 0.765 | 0.979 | 0.835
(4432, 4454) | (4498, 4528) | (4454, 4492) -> 1.20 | 0.923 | 0.98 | 0.947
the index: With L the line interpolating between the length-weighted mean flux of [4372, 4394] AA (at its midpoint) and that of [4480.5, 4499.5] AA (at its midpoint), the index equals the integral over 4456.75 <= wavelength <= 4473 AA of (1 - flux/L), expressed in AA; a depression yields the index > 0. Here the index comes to 1.9 AA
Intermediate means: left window 0.749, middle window 0.83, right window 0.996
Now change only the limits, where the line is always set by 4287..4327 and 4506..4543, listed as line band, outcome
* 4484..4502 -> -2.03 AA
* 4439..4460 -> -1.12 AA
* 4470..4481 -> -1.53 AA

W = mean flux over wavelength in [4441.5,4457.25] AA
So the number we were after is 0.915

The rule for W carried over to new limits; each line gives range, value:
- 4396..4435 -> 0.827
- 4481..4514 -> 0.998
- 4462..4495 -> 0.963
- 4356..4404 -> 0.781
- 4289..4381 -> 0.732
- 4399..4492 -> 0.886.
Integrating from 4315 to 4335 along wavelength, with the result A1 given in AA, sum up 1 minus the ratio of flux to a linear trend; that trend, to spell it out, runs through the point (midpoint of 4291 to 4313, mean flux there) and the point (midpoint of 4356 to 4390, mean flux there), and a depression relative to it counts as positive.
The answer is -2.8 AA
